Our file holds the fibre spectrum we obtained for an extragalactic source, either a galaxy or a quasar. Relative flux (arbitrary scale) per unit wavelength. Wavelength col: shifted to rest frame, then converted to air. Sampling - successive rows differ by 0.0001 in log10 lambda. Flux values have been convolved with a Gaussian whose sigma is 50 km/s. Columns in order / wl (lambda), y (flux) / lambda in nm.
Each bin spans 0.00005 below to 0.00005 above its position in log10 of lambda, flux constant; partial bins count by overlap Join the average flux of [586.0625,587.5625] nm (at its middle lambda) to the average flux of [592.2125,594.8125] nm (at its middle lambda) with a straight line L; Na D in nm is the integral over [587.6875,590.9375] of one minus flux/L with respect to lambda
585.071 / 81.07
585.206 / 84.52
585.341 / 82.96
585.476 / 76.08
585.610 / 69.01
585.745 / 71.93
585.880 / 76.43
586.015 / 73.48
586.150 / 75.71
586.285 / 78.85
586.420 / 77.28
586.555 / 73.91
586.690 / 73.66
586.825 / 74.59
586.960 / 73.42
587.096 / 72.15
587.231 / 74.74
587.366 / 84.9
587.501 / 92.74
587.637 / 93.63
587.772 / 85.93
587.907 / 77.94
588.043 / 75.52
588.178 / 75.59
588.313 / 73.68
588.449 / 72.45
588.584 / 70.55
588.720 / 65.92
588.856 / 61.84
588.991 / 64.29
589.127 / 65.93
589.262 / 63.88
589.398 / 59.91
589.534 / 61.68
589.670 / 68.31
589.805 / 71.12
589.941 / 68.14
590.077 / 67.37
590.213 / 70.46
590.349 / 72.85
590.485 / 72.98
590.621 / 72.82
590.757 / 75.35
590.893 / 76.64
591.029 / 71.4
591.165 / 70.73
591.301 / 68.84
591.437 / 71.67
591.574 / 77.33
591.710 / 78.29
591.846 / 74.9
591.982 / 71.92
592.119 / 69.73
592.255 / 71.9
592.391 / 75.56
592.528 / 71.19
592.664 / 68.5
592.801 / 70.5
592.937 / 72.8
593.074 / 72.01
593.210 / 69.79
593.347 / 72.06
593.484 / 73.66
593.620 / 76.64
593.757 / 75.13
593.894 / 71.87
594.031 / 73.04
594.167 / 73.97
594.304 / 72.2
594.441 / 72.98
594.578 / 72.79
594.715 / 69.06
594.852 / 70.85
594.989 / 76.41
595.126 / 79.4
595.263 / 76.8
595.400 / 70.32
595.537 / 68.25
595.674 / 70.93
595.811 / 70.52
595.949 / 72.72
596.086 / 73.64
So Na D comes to 0.21 nm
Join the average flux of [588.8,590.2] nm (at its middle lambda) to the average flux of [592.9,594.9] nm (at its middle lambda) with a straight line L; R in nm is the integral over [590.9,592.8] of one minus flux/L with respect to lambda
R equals -0.09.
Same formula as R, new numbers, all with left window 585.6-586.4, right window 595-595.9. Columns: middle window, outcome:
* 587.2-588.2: -0.12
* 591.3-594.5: 0.02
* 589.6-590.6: 0.05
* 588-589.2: 0.08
